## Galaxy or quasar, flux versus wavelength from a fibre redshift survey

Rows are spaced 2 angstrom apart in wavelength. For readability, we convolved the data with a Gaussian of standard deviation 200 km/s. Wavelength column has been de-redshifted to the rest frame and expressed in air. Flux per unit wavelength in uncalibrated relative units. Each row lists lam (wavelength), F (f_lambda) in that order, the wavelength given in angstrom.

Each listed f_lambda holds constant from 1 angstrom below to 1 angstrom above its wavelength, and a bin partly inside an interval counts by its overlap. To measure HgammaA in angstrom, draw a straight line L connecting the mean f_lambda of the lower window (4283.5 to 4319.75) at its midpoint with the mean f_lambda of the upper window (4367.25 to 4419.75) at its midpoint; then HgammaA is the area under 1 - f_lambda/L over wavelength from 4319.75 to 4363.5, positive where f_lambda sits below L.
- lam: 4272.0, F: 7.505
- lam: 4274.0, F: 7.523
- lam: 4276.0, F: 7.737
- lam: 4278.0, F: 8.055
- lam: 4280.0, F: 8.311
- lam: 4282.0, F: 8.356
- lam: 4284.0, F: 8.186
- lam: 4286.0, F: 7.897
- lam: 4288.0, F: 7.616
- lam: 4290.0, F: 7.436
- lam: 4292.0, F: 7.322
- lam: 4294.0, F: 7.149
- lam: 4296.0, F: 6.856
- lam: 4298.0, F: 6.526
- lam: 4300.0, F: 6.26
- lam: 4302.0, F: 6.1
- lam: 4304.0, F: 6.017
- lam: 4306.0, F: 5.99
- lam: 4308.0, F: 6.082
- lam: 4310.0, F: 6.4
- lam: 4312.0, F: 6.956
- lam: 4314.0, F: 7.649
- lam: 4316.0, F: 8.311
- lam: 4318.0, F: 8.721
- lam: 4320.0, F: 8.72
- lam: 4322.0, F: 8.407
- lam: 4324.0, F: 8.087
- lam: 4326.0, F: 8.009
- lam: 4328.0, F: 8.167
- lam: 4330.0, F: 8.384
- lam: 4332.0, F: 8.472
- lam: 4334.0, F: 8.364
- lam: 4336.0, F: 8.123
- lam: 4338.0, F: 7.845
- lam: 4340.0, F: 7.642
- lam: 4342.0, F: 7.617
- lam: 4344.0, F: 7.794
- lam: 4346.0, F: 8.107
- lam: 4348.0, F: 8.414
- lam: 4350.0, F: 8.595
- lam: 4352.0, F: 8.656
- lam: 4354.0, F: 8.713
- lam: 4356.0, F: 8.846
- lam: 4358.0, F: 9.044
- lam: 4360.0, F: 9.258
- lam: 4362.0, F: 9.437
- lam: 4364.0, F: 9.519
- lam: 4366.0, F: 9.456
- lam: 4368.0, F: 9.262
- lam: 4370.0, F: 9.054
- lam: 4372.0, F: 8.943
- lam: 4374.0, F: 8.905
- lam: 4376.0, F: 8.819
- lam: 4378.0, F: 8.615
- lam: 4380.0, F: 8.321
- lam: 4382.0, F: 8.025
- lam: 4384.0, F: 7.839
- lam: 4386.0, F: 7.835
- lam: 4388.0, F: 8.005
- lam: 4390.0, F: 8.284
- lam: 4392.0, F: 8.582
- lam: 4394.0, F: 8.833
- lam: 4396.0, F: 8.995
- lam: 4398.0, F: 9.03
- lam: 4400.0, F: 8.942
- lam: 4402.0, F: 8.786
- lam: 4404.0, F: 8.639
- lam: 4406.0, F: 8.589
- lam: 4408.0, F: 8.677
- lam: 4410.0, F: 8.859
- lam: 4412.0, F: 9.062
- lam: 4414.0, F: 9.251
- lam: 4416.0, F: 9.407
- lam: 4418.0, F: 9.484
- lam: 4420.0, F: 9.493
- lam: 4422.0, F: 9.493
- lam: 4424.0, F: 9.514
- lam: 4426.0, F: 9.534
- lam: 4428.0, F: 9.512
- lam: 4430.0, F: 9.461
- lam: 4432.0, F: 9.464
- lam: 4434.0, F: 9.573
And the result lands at -3.29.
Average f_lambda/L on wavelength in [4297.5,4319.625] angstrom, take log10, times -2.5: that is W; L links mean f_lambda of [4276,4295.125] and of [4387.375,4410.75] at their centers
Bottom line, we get 0.16 mag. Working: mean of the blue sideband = 7.8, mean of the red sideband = 8.69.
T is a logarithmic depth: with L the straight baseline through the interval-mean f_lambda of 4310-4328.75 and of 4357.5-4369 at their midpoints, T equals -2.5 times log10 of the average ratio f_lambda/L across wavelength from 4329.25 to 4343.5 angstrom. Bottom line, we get 0.06 mag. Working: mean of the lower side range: 8.02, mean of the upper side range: 9.34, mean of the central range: 8.05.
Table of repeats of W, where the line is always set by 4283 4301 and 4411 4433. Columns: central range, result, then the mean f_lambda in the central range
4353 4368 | -0.098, 9.19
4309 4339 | -0.035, 8.04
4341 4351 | 0.007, 8.11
